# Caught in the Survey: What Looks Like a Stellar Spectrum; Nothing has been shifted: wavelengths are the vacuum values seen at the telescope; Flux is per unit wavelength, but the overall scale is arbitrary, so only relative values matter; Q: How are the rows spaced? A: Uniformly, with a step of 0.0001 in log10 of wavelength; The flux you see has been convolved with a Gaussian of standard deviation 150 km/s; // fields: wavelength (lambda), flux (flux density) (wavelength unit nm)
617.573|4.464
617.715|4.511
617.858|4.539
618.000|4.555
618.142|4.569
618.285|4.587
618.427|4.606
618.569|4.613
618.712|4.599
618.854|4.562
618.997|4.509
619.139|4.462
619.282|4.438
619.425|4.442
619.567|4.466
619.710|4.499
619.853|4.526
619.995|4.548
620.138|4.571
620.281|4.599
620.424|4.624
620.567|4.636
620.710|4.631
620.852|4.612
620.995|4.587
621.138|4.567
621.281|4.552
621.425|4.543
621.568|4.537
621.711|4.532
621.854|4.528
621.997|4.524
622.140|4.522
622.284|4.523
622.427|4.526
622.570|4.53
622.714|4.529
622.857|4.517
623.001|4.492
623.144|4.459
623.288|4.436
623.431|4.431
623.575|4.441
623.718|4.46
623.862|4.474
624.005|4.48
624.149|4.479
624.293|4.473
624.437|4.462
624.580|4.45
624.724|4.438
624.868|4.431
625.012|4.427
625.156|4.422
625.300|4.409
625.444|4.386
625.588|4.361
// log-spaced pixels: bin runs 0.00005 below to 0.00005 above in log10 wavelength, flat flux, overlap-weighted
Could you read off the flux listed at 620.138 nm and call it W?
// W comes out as 4.571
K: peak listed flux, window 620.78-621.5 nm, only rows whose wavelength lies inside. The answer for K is 4.612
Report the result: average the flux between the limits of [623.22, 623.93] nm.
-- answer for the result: 4.45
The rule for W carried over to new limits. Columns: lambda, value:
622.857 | 4.517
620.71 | 4.631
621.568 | 4.537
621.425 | 4.543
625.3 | 4.409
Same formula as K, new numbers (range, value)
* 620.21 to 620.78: 4.636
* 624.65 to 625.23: 4.438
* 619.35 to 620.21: 4.571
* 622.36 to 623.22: 4.53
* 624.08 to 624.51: 4.479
